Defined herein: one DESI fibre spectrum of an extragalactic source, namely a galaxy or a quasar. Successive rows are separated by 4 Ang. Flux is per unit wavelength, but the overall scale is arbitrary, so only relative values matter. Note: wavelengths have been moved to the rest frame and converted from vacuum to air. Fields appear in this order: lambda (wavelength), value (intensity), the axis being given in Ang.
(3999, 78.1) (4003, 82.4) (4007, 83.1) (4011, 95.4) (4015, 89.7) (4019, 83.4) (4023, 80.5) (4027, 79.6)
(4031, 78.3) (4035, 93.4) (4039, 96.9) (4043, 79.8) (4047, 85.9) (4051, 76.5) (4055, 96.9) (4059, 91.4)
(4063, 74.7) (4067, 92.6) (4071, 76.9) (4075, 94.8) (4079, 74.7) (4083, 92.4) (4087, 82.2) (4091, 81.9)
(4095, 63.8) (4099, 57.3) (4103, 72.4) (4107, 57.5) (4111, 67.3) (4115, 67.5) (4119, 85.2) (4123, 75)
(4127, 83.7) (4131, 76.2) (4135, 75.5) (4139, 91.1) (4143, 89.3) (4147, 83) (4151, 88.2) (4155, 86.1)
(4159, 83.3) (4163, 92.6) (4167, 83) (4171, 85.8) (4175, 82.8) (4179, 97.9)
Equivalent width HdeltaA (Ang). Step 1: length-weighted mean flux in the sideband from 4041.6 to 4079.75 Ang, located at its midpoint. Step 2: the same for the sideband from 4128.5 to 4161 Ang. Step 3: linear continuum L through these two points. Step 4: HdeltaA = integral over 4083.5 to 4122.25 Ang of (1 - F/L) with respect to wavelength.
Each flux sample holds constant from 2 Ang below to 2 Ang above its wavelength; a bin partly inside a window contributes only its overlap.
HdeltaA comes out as 5.9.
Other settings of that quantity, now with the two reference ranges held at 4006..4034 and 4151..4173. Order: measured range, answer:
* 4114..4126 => 1.2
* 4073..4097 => 1.1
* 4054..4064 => -0.3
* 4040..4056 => 0.0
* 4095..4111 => 4.2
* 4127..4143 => 0.7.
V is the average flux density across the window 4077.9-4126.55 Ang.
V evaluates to 73.4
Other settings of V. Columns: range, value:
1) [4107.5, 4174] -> 81.5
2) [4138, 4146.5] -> 88.8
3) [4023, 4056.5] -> 85.4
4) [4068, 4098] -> 80.6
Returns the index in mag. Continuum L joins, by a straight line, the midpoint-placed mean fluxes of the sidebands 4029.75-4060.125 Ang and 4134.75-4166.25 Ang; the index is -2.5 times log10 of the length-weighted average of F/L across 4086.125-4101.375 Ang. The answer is 0.229 mag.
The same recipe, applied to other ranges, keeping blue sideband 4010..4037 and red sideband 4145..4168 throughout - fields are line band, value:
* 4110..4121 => 0.16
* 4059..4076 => 0.01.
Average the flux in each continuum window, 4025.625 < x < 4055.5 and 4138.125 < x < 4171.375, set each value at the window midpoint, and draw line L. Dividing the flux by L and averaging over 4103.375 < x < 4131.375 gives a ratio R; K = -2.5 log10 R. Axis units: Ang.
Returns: 0.18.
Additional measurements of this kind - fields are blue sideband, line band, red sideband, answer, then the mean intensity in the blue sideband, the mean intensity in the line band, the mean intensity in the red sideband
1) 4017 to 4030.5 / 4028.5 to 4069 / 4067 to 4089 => -0.049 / 80.8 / 86.6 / 85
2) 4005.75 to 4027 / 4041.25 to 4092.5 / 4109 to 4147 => -0.024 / 85.9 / 84.7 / 79.2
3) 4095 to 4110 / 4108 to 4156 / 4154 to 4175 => -0.087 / 62.9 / 80.1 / 85.8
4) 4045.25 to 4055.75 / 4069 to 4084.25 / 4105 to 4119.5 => -0.088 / 85.2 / 84.3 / 67.7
